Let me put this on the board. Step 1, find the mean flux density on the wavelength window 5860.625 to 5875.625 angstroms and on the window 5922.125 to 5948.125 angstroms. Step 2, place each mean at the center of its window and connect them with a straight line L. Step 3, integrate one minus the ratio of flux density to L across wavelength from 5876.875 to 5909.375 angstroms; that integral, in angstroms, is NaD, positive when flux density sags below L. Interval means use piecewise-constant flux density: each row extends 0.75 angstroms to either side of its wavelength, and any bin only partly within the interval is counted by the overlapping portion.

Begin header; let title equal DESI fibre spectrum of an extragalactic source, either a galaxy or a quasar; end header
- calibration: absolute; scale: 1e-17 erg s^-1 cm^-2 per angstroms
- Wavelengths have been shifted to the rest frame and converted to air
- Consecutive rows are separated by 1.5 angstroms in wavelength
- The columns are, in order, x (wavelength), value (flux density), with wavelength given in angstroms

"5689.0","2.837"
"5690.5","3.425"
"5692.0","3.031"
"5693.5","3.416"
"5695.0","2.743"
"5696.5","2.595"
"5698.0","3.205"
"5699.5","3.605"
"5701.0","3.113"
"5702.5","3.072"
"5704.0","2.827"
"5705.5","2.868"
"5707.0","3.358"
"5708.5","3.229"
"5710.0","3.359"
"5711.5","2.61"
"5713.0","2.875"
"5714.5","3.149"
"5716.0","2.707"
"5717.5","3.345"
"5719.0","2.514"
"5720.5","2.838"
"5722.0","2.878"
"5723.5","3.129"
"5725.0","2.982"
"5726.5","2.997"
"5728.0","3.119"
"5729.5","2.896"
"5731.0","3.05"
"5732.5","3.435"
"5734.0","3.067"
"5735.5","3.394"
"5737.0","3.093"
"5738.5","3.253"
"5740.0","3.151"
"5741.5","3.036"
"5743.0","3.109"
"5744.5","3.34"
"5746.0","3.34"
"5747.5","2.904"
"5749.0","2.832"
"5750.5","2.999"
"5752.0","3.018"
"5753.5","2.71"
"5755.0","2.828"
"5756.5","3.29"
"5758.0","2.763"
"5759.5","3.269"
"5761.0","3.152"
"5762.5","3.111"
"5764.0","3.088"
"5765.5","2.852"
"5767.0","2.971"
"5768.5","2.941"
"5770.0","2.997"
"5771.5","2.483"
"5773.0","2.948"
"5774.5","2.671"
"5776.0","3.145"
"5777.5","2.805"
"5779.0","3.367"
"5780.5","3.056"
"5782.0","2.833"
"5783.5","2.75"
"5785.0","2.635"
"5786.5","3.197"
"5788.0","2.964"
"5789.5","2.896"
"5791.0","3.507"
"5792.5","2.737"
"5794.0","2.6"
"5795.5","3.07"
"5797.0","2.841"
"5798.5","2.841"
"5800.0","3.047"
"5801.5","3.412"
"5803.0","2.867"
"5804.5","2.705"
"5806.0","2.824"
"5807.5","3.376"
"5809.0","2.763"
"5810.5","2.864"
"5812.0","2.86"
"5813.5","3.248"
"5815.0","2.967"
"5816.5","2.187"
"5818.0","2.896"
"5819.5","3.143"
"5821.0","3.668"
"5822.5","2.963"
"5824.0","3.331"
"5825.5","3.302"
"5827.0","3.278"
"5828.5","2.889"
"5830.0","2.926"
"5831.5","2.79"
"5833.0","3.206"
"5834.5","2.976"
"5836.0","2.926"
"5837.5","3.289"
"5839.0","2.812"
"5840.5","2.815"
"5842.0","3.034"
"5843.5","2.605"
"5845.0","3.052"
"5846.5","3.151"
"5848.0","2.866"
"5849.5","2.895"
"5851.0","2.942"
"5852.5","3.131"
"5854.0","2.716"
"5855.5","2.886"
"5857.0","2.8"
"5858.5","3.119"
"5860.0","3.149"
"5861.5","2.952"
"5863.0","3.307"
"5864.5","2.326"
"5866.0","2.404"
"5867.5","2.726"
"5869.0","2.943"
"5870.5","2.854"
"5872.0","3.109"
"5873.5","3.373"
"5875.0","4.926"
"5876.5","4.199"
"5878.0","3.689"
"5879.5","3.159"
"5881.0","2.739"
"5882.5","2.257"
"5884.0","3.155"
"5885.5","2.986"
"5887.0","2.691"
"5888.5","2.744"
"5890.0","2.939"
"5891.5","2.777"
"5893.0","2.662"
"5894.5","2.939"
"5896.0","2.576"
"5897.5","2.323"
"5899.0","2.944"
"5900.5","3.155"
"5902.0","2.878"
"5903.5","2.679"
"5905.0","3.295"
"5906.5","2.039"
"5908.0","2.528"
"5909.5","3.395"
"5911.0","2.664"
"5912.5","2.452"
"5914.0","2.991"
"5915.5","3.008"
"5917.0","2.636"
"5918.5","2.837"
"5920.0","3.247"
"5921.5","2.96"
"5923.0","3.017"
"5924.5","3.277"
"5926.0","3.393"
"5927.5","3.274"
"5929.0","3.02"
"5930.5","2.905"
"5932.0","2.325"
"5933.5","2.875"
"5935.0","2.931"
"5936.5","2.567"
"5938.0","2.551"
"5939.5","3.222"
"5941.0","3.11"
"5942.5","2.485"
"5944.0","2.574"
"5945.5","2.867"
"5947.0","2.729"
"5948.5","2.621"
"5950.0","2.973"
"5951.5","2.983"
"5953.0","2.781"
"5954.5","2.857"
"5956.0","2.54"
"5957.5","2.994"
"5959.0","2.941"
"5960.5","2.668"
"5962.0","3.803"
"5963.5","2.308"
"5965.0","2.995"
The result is 1.8 angstroms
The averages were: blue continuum 3.08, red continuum 2.89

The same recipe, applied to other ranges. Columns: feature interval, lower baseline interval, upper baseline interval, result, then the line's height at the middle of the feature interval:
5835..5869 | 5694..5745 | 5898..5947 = 0.4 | 2.94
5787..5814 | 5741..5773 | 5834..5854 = 0.1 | 2.98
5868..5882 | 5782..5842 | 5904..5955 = -2.4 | 2.92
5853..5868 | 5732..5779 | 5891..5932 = 0.4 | 2.93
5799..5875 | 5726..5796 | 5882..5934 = -1.6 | 2.93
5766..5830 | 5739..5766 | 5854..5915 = 0.8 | 3.01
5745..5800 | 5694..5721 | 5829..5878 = 1.2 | 3.02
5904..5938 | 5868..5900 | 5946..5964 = 0.7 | 2.95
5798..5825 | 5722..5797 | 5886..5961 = -0.4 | 2.96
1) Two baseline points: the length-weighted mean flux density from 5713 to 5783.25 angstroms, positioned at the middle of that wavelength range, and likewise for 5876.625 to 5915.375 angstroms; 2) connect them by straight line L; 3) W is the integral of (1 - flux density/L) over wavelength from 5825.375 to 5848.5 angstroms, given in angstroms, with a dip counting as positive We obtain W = -0.6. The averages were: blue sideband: 3.02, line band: 2.99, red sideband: 2.85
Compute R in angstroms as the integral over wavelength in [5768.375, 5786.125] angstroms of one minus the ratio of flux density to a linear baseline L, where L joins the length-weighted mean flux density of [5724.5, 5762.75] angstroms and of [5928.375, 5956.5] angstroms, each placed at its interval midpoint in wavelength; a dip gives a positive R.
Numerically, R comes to 0.8 angstroms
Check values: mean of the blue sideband 3.08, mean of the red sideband 2.79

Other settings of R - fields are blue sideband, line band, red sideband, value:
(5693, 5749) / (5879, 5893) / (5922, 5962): 0.56 angstroms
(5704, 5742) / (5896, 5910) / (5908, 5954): 0.60 angstroms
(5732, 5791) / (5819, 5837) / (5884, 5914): -1.30 angstroms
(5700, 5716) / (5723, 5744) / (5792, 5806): -0.87 angstroms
